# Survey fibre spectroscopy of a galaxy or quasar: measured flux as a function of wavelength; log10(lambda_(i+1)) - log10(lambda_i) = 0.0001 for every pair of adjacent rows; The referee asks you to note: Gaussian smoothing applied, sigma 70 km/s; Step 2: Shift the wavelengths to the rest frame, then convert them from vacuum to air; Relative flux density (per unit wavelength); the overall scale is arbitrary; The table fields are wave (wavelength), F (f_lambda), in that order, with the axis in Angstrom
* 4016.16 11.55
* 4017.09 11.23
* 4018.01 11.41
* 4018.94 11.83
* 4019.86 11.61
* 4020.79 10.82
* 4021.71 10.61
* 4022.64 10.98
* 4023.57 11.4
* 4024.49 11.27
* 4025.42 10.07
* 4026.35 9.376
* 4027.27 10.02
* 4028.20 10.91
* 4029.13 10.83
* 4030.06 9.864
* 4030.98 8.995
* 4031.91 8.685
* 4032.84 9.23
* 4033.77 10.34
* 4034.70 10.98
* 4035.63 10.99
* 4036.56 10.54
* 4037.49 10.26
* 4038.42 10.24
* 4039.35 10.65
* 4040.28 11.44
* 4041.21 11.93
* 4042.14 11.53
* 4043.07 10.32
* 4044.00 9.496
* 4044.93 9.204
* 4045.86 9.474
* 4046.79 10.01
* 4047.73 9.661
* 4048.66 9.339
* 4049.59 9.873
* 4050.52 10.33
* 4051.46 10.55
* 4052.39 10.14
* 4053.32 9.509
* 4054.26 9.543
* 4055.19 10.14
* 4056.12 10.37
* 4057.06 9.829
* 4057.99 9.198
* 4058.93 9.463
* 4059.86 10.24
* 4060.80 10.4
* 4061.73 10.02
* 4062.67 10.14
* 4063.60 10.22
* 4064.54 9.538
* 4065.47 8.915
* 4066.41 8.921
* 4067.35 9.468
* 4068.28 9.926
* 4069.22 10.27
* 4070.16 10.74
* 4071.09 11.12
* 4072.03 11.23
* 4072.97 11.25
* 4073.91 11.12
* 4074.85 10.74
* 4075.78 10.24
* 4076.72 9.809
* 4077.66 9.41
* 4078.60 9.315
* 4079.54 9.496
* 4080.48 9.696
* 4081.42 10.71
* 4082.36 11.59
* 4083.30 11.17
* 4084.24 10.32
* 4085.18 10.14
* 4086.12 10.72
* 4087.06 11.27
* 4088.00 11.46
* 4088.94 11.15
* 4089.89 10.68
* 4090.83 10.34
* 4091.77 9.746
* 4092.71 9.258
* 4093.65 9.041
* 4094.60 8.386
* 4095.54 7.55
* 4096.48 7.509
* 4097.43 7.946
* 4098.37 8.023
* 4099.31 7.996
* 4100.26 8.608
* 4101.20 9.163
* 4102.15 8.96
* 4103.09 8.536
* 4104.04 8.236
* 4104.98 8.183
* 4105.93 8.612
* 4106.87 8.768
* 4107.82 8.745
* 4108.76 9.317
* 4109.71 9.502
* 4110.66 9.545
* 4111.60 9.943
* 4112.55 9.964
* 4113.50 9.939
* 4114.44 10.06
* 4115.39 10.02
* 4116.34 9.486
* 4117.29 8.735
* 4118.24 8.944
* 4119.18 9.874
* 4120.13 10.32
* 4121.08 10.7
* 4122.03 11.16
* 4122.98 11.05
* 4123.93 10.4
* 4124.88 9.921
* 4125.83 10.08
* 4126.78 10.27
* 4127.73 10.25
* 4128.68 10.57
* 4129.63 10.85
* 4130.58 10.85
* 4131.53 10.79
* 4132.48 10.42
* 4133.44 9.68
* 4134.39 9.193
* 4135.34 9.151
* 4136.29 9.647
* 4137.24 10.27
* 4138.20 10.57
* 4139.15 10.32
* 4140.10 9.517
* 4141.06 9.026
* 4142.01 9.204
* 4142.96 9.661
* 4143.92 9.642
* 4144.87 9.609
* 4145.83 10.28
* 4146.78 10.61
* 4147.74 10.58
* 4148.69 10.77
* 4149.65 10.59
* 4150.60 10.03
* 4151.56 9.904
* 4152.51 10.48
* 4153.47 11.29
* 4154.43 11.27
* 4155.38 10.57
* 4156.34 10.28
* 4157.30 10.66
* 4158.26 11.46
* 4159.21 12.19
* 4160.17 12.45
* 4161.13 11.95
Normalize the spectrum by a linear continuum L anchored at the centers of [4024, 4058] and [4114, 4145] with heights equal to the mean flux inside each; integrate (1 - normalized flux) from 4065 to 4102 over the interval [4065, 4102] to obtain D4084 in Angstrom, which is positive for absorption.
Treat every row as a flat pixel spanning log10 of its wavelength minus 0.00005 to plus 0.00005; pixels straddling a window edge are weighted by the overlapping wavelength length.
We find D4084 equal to 0.9 Angstrom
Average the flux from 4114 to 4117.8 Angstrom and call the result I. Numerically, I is 9.54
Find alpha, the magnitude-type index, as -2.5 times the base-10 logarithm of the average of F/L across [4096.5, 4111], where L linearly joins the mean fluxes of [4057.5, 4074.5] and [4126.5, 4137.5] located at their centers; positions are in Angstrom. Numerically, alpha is 0.18 mag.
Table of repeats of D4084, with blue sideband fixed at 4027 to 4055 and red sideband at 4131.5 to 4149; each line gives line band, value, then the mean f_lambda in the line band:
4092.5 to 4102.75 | 1.67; 8.38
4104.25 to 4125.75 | 0.64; 9.68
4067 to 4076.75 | -0.48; 10.6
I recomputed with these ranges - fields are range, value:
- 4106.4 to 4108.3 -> 8.78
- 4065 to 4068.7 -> 9.31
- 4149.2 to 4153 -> 10.3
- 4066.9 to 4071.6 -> 10.3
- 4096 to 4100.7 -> 8.01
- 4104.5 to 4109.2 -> 8.73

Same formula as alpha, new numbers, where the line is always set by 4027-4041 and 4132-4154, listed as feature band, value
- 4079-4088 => -0.05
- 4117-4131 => -0.02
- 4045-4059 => 0.05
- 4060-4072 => 0.02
